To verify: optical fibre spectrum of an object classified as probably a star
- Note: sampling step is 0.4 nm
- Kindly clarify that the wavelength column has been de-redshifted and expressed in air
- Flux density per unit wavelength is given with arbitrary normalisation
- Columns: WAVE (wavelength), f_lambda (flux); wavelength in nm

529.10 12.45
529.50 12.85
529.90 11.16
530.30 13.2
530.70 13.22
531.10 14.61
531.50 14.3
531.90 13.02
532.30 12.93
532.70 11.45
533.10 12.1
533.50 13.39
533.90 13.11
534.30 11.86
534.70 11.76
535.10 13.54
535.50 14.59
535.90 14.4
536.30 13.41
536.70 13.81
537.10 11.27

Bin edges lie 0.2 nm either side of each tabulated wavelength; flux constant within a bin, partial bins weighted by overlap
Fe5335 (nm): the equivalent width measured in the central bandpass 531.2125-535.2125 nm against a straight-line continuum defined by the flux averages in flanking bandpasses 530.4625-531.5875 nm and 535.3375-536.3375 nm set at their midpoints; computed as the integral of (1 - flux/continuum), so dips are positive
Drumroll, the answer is 0.38 nm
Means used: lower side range 14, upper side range 14.2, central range 12.8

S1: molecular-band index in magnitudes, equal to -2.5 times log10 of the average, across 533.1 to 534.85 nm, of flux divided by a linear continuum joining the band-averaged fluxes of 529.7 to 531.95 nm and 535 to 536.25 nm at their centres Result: 0.11 mag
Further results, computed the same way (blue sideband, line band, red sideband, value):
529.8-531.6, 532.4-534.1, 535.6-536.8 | 0.091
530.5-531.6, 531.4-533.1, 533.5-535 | 0.059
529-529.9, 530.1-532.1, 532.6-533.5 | -0.118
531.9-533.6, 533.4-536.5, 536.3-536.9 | -0.007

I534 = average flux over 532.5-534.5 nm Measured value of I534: 12.4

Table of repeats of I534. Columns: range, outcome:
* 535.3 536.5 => 14.1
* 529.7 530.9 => 12.5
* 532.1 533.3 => 12.2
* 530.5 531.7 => 14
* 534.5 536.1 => 13.6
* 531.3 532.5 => 13.4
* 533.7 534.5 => 12.5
